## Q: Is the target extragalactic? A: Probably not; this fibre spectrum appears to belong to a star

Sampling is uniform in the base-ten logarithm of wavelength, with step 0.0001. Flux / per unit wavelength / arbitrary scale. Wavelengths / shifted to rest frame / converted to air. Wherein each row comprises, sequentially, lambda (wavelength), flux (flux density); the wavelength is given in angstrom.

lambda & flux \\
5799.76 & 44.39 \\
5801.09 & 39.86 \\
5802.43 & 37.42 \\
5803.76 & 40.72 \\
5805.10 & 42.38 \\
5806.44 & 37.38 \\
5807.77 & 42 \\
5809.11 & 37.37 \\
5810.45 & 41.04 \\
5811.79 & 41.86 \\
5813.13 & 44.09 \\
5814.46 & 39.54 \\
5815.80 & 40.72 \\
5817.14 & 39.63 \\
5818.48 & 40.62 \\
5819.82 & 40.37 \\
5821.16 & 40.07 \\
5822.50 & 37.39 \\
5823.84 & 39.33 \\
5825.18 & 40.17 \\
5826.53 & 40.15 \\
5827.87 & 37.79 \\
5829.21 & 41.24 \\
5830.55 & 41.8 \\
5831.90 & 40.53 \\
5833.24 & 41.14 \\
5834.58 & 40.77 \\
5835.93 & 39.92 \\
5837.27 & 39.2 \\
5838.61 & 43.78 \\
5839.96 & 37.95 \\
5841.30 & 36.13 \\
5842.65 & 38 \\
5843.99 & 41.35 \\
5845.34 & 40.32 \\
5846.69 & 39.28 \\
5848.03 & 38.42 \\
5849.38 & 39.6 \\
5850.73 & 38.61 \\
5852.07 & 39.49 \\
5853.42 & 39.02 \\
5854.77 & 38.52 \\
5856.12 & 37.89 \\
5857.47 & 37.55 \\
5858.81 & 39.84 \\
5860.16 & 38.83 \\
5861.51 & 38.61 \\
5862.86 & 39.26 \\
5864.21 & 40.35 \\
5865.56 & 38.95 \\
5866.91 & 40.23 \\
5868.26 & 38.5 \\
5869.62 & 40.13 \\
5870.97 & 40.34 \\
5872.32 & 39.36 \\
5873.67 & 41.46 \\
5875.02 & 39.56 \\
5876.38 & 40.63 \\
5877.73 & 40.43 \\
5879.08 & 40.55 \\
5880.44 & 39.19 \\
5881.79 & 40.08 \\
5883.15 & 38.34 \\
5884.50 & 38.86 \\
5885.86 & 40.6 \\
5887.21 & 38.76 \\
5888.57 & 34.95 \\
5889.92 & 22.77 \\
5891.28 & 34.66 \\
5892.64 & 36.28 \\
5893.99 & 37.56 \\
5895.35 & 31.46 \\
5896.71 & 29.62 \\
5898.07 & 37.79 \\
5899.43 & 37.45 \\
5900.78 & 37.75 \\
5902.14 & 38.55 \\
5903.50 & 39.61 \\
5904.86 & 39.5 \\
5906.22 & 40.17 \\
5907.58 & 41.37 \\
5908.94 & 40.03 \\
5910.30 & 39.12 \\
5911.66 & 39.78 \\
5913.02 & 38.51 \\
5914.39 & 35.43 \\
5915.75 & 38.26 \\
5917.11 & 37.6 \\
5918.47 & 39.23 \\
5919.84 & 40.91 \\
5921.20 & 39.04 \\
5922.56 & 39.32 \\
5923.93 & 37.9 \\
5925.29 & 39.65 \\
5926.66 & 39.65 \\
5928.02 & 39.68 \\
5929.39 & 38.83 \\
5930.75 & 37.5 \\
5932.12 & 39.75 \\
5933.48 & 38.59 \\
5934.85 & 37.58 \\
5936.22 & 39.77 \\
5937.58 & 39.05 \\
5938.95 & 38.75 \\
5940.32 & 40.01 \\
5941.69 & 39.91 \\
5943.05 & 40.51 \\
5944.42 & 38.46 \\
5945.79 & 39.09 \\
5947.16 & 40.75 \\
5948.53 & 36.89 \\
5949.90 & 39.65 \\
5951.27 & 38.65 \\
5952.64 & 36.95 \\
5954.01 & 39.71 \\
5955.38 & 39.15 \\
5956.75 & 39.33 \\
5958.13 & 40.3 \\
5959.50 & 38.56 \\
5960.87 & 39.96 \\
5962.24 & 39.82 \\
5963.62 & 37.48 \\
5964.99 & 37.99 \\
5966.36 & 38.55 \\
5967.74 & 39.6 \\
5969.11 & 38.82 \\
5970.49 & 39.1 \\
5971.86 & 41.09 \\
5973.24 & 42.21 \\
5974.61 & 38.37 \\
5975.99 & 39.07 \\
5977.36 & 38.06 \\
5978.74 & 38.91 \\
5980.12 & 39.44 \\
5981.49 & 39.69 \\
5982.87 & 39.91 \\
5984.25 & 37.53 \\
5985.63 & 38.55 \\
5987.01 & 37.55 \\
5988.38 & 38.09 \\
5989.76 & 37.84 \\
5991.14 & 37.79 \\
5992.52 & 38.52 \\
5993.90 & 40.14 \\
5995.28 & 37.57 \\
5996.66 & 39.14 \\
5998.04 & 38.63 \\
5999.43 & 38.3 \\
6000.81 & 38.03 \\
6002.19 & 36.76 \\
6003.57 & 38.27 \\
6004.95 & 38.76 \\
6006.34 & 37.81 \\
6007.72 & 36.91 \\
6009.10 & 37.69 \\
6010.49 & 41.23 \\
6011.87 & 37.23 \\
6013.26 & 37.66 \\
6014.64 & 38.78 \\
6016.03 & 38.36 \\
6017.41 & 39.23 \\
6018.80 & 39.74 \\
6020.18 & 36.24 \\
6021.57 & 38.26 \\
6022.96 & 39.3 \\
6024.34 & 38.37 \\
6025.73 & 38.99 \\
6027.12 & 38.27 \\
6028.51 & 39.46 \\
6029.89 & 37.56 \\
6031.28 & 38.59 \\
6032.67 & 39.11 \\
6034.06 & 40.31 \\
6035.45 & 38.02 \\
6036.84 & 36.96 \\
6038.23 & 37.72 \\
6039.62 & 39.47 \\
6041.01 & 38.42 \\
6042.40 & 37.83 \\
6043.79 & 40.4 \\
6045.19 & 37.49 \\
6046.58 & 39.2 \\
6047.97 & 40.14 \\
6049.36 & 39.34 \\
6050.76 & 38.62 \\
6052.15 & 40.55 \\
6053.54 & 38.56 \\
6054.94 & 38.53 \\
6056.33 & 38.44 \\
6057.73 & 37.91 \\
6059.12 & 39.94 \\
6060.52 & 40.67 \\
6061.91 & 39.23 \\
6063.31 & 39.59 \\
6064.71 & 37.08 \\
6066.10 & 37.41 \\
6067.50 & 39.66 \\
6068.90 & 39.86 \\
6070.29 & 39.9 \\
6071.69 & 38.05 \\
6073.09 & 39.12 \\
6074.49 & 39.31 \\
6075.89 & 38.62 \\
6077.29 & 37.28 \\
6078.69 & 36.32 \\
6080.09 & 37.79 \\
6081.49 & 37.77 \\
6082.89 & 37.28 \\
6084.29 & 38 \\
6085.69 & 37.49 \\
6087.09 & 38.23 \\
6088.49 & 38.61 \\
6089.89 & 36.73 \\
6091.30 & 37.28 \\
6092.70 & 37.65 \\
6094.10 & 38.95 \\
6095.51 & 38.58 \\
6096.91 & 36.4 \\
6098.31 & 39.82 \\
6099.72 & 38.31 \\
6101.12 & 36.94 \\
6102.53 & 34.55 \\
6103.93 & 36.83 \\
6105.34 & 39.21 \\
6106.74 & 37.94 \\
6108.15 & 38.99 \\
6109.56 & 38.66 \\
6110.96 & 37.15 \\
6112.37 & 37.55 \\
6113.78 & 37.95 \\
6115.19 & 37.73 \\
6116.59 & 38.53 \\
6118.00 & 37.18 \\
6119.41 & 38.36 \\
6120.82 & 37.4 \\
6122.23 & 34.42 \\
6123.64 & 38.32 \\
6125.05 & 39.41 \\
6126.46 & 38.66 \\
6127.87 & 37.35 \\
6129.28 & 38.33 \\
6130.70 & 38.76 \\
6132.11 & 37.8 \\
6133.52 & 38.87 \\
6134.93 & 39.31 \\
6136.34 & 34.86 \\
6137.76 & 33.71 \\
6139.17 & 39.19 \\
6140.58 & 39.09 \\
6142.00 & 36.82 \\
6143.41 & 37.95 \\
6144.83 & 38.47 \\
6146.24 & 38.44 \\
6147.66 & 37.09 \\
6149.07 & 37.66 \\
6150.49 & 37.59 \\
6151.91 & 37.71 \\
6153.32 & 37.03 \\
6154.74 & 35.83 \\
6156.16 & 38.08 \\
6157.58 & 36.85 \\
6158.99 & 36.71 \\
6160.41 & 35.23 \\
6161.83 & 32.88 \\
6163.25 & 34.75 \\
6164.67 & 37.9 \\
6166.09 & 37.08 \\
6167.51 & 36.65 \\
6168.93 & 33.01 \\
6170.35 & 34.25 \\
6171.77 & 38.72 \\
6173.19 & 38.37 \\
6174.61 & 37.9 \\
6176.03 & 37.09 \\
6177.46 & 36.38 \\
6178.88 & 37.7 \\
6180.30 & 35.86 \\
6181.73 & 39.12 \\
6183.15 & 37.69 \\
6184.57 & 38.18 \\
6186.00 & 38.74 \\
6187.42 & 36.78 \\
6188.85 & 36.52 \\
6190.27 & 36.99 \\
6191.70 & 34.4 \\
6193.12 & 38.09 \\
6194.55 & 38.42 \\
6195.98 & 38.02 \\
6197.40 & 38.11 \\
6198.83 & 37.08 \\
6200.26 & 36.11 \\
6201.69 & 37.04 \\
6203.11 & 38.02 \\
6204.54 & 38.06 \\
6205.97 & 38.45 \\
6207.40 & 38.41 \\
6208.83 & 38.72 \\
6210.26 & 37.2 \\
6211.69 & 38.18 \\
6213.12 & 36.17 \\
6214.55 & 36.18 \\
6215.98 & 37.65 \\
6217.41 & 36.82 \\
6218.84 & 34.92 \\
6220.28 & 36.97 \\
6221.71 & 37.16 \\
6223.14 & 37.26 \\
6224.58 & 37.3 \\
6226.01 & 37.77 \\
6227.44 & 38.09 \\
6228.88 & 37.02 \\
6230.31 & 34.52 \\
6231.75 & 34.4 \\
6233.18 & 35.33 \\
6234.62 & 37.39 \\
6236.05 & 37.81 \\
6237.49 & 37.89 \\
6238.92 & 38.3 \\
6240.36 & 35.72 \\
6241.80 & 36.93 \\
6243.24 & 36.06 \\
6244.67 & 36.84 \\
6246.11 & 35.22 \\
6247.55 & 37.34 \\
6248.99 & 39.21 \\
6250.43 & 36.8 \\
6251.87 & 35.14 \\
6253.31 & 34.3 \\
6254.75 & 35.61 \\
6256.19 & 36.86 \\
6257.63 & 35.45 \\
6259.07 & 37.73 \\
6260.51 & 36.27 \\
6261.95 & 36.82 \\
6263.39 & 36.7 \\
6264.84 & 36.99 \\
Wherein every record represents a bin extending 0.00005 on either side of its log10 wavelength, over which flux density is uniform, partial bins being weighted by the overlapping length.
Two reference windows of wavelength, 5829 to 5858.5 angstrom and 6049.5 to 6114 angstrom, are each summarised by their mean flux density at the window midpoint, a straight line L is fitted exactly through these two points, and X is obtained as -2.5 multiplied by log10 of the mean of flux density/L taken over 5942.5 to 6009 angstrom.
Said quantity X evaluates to 0.001 mag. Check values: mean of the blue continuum 39.5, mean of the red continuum 38.3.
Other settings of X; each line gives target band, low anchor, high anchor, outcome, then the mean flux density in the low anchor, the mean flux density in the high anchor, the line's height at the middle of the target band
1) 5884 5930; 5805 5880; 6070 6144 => 0.05 mag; 39.8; 37.8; 39.3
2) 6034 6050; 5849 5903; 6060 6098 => -0.01 mag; 38.1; 38.3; 38.2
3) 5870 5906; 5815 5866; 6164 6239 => 0.05 mag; 39.5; 37.1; 39.2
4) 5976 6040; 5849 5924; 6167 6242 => -0.02 mag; 38.4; 37.1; 37.9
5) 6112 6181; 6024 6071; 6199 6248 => 0.02 mag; 38.9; 37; 37.8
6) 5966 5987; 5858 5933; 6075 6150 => -0.03 mag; 38.4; 37.8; 38.2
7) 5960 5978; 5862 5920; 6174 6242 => -0.04 mag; 38.2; 37.2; 38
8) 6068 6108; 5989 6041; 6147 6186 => -0.01 mag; 38.4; 36.8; 37.6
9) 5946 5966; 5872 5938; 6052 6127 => -0.02 mag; 38.2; 38.1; 38.2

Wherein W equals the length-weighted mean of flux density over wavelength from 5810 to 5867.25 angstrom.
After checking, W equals 39.7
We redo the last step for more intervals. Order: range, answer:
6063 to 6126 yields 38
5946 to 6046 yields 38.7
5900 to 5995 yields 39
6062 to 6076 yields 38.9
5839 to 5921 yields 38.4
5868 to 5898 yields 37.4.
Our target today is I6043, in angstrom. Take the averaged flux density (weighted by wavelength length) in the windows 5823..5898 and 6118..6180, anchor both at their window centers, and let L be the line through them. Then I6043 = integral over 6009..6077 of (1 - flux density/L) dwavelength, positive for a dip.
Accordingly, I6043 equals -1.9 angstrom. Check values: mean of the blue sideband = 38.7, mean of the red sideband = 37.2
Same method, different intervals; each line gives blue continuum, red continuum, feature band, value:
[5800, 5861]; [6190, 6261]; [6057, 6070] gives -0.33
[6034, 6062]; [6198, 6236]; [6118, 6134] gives 0.05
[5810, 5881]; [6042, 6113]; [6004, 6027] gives 0.20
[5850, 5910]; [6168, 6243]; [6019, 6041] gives -0.43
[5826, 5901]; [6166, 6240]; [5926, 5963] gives -0.86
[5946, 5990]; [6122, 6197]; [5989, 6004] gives 0.18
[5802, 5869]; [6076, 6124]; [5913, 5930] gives 0.11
